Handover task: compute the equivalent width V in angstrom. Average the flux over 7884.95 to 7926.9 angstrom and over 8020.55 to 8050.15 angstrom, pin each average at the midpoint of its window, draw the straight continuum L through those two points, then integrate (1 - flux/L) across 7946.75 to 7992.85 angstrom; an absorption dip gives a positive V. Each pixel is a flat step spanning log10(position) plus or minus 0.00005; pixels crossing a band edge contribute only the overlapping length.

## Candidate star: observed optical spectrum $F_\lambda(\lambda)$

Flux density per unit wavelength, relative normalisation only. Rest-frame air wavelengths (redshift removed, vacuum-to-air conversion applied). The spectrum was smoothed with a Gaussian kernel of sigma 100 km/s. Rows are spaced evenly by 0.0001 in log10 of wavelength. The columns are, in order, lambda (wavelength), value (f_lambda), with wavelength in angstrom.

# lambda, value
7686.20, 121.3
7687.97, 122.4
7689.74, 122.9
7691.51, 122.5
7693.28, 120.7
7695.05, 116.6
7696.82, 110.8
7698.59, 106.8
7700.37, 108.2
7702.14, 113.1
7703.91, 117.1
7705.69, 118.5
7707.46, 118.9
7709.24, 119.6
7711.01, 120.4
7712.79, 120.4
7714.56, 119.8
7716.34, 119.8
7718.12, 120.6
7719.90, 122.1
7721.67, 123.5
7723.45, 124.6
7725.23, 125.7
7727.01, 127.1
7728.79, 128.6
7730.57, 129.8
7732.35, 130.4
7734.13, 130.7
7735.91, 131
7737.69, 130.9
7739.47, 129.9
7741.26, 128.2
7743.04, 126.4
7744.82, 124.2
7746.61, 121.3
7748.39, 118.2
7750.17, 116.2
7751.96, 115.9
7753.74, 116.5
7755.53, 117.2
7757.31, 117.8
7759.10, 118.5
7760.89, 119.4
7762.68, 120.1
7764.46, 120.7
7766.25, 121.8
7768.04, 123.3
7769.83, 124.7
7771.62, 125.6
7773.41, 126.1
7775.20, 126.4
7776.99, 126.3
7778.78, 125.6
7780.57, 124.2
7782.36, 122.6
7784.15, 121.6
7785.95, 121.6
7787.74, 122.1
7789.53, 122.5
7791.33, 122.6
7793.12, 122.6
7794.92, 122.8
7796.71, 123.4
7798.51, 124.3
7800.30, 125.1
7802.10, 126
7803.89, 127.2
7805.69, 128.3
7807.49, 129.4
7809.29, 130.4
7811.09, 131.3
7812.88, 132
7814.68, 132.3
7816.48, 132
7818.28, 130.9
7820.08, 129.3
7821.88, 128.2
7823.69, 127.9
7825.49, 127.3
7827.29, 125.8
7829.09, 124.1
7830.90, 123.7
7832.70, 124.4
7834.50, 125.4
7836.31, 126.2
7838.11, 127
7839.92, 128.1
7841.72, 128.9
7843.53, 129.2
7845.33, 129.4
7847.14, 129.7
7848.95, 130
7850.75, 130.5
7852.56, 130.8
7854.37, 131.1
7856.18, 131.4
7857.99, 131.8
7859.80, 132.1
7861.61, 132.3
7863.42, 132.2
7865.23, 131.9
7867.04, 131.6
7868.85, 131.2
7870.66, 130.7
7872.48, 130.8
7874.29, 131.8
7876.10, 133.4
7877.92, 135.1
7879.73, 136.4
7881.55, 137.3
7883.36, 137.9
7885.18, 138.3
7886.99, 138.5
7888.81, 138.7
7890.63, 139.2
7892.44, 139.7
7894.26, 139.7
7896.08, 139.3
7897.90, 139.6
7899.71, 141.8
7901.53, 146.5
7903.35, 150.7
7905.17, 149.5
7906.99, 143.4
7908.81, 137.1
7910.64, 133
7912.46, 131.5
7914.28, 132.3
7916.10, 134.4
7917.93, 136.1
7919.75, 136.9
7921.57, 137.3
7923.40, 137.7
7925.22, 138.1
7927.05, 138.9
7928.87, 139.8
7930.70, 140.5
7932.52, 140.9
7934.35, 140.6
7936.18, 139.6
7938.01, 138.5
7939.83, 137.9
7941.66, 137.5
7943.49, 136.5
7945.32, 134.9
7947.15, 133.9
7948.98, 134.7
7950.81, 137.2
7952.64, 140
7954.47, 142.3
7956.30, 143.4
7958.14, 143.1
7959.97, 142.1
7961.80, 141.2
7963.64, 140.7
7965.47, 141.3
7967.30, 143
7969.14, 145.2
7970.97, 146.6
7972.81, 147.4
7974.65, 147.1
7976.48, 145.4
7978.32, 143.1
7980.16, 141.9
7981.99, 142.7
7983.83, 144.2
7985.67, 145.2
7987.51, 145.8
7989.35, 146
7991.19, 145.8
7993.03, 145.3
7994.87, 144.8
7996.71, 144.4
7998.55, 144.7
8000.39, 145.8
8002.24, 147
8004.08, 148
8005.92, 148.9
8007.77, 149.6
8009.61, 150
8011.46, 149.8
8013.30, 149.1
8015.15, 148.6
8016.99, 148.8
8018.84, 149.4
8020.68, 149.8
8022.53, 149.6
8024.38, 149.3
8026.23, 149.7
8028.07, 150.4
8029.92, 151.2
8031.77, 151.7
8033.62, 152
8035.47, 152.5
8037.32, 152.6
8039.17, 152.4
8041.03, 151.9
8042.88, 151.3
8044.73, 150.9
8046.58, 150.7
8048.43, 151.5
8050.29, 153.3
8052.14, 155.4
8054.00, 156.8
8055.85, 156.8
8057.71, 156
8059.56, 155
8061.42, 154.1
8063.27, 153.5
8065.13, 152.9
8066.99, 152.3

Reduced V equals 0.7 angstrom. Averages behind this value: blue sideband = 139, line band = 143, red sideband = 151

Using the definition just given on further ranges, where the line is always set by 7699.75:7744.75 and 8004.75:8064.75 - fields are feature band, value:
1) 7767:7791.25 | 0.9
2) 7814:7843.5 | 1.2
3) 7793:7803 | 0.5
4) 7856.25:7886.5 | 0.8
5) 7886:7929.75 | 0.3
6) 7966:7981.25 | 0.1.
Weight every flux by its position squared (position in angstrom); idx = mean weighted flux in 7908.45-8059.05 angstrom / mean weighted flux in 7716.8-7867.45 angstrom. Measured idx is 1.21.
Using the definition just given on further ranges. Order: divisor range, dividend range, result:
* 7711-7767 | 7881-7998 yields 1.20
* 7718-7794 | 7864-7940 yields 1.16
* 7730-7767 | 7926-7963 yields 1.19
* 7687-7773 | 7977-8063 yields 1.32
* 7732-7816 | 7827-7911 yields 1.10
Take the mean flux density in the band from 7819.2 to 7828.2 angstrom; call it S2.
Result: 128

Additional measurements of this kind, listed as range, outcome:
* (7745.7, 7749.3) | 120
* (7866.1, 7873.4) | 131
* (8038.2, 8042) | 152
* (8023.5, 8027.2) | 150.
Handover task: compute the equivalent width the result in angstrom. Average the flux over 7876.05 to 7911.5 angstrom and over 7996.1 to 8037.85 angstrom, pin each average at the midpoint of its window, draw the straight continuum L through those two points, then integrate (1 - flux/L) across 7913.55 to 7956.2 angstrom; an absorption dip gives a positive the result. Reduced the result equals 1.55 angstrom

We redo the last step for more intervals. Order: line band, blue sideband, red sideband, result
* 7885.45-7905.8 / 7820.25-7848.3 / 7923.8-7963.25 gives -1.2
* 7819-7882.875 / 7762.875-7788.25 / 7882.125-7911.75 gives 2.0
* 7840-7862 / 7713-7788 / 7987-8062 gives 0.5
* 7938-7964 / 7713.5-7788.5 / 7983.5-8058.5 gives 0.7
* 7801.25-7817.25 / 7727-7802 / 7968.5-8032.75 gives -0.2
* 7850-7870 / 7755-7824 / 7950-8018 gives 0.1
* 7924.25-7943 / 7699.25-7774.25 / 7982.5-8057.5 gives 0.3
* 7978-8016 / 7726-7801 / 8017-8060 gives 0.4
